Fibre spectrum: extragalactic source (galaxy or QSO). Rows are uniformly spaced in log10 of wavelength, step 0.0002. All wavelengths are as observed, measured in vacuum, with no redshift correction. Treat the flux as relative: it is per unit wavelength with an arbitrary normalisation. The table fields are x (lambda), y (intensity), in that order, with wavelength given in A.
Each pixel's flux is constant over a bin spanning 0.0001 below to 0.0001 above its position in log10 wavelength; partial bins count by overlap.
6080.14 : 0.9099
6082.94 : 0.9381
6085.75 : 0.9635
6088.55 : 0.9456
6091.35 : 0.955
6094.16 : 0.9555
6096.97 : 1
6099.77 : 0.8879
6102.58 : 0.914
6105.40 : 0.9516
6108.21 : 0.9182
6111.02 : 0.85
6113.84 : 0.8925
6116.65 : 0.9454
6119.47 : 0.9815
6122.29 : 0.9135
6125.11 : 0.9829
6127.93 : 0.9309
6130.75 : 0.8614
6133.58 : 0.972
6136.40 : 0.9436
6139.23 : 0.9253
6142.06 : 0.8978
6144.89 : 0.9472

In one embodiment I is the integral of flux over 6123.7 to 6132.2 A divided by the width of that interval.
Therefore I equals 0.925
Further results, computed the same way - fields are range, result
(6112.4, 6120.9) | 0.939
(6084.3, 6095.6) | 0.954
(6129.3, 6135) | 0.917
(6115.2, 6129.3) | 0.951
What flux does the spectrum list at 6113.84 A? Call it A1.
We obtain 0.8925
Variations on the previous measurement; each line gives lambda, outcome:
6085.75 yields 0.9635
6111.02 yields 0.85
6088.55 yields 0.9456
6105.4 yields 0.9516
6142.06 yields 0.8978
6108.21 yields 0.9182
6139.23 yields 0.9253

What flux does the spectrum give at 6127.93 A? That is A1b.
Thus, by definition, 0.9309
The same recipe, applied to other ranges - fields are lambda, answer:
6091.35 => 0.955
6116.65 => 0.9454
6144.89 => 0.9472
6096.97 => 1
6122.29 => 0.9135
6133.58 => 0.972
